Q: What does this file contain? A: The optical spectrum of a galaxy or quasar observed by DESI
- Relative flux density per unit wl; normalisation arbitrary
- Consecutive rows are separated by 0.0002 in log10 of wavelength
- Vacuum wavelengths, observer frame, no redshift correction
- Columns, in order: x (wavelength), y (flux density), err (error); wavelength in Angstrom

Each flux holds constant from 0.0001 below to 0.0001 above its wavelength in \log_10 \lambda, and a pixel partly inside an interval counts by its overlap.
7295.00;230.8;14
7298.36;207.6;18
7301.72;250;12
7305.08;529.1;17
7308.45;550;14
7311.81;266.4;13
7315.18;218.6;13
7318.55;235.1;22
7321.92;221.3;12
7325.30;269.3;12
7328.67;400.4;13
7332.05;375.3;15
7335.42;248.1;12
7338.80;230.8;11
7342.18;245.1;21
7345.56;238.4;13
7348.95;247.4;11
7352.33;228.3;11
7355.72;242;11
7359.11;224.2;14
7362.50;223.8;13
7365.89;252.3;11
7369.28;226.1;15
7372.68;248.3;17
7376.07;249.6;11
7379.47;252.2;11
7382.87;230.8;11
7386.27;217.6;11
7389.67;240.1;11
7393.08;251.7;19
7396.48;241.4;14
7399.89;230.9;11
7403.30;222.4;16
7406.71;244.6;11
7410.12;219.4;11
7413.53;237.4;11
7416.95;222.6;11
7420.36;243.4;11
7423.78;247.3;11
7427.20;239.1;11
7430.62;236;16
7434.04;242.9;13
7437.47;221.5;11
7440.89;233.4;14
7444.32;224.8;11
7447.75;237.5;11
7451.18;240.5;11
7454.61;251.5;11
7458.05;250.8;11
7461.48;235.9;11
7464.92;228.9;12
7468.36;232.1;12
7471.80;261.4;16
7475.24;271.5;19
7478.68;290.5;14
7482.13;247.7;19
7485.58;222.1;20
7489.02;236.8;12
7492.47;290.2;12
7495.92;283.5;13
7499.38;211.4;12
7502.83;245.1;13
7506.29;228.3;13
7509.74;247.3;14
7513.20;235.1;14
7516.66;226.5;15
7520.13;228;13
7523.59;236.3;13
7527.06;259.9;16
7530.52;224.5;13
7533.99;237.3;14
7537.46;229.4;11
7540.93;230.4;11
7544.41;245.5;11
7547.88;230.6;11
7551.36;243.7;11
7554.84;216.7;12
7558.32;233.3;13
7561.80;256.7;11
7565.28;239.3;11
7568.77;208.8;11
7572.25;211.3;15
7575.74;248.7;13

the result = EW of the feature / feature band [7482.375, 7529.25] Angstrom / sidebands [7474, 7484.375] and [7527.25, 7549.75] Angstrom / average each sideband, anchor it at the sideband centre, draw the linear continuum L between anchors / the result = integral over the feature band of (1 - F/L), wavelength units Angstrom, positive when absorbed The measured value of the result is 1.9 Angstrom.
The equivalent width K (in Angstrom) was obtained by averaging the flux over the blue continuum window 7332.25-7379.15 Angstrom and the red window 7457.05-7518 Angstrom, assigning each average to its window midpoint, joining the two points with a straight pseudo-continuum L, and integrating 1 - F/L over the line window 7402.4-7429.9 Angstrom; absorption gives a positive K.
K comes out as 1.1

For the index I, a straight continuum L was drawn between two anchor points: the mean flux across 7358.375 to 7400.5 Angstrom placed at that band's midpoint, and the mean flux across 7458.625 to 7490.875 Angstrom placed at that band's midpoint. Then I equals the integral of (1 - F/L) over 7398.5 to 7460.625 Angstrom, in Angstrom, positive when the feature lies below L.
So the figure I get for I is 1.9 Angstrom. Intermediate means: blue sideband 238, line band 236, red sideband 248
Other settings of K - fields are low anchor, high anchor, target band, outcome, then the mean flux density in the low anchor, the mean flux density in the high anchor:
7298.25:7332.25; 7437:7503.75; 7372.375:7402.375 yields 5.01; 323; 246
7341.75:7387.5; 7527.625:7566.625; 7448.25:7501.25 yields -3.01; 238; 236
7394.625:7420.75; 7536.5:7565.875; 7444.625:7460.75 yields -0.63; 232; 236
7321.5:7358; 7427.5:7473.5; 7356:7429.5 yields 5.05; 269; 238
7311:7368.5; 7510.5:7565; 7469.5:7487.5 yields -1.16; 256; 236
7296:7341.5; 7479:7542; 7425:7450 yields 2.97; 305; 241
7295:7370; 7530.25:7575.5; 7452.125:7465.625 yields 0.49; 278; 232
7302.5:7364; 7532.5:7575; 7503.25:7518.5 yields 0.50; 288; 232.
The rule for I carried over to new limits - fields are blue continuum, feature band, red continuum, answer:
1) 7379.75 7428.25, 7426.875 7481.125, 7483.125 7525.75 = -1.3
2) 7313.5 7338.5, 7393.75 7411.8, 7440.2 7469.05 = 1.5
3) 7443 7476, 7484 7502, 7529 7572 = -0.7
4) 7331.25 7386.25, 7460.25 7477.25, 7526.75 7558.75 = -0.6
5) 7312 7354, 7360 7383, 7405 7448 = 1.0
